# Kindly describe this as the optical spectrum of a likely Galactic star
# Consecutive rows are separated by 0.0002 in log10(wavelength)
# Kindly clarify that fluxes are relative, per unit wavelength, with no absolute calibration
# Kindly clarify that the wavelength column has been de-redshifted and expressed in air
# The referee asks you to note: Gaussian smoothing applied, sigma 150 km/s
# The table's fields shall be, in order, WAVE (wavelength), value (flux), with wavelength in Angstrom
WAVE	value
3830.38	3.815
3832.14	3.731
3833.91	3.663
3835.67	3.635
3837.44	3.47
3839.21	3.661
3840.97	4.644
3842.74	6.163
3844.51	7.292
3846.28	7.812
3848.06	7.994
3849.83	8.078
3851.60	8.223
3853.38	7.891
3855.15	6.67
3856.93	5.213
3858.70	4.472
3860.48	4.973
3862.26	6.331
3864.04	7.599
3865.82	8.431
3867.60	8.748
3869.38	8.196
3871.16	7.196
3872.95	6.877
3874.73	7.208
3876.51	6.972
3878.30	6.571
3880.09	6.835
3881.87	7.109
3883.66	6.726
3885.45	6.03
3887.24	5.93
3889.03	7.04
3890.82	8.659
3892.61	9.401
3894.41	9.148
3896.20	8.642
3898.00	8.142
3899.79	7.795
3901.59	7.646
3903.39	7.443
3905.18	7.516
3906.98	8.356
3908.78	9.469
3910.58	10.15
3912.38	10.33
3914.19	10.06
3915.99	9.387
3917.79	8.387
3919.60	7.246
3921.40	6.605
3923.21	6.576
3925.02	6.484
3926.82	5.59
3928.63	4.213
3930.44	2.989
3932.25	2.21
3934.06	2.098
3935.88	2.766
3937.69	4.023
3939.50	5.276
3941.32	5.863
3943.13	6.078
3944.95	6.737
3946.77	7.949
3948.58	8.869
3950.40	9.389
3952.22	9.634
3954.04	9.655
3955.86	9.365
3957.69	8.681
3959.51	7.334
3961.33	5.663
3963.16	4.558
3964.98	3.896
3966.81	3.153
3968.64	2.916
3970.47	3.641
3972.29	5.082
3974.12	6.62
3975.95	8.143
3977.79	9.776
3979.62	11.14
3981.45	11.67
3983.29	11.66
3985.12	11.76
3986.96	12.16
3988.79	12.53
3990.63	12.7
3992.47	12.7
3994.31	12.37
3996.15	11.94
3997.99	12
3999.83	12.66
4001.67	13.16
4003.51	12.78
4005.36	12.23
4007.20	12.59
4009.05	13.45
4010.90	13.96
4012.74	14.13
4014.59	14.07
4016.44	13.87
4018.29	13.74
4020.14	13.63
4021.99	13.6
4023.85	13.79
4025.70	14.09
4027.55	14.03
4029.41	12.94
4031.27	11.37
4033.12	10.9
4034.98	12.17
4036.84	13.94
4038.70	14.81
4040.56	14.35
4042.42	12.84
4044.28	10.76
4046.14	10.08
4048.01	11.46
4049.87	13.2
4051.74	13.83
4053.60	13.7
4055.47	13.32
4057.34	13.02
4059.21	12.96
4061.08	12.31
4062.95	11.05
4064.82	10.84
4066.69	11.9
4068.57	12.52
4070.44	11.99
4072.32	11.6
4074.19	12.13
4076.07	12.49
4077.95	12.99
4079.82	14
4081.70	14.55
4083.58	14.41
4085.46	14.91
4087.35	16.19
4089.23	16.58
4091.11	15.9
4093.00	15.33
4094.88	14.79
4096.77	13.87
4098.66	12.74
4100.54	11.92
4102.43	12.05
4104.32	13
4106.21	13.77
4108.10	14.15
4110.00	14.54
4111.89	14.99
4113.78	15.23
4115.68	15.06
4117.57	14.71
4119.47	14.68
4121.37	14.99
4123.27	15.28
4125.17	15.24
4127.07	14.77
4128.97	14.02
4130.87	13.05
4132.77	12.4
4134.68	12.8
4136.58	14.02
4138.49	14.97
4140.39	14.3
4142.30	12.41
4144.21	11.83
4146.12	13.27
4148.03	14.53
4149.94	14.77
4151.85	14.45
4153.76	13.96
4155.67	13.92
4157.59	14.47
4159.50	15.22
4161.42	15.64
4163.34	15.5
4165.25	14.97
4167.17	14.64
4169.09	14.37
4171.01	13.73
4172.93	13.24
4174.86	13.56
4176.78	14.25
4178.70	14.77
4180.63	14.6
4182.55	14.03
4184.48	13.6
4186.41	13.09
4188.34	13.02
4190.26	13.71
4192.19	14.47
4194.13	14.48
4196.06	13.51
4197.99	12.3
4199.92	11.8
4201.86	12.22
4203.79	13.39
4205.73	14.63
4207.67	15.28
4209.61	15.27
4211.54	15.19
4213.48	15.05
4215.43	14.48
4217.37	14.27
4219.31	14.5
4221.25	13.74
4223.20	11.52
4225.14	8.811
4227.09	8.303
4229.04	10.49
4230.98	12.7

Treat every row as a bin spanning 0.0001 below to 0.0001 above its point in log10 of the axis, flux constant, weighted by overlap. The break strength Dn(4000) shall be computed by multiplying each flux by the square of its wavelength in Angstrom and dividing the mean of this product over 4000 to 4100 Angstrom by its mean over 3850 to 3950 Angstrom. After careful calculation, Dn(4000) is 2.05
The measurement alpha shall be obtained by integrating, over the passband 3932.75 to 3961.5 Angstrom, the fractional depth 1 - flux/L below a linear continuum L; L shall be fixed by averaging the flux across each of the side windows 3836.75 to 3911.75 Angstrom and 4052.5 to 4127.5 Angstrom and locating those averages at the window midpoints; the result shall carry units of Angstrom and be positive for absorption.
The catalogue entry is 8.2 Angstrom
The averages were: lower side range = 7.23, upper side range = 13.8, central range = 6.81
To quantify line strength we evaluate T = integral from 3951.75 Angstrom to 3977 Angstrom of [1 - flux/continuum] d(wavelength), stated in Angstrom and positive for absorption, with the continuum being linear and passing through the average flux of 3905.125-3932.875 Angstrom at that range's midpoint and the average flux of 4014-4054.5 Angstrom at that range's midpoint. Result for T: 8.49 Angstrom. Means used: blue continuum 7.26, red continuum 13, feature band 6.27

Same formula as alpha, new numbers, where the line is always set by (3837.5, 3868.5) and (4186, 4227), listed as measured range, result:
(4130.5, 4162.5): -4.18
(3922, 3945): 9.97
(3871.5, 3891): 0.89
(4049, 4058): -2.51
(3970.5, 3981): 1.27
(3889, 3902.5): -1.69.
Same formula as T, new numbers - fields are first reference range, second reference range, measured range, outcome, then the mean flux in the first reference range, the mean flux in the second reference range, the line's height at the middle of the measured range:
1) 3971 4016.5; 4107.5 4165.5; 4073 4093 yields -1.6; 11.7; 14.3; 13.3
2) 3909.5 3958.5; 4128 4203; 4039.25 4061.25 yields -4.9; 6.92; 13.8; 10.4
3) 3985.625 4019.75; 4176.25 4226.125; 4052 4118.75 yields -1.7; 12.9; 13.7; 13.3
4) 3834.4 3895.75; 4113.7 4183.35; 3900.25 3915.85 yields -1.8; 6.8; 14.2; 7.93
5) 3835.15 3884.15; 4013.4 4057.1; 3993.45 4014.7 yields -1.7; 6.63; 13.1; 11.9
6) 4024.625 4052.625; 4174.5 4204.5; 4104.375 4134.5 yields -2.8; 12.7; 13.6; 13.2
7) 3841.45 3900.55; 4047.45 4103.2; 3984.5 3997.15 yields -1.8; 7.27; 13.3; 10.8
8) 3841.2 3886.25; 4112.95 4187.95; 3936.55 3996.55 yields 8.9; 6.99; 14.2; 9.58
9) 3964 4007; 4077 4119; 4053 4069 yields 0.6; 9.9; 14.4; 12.9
